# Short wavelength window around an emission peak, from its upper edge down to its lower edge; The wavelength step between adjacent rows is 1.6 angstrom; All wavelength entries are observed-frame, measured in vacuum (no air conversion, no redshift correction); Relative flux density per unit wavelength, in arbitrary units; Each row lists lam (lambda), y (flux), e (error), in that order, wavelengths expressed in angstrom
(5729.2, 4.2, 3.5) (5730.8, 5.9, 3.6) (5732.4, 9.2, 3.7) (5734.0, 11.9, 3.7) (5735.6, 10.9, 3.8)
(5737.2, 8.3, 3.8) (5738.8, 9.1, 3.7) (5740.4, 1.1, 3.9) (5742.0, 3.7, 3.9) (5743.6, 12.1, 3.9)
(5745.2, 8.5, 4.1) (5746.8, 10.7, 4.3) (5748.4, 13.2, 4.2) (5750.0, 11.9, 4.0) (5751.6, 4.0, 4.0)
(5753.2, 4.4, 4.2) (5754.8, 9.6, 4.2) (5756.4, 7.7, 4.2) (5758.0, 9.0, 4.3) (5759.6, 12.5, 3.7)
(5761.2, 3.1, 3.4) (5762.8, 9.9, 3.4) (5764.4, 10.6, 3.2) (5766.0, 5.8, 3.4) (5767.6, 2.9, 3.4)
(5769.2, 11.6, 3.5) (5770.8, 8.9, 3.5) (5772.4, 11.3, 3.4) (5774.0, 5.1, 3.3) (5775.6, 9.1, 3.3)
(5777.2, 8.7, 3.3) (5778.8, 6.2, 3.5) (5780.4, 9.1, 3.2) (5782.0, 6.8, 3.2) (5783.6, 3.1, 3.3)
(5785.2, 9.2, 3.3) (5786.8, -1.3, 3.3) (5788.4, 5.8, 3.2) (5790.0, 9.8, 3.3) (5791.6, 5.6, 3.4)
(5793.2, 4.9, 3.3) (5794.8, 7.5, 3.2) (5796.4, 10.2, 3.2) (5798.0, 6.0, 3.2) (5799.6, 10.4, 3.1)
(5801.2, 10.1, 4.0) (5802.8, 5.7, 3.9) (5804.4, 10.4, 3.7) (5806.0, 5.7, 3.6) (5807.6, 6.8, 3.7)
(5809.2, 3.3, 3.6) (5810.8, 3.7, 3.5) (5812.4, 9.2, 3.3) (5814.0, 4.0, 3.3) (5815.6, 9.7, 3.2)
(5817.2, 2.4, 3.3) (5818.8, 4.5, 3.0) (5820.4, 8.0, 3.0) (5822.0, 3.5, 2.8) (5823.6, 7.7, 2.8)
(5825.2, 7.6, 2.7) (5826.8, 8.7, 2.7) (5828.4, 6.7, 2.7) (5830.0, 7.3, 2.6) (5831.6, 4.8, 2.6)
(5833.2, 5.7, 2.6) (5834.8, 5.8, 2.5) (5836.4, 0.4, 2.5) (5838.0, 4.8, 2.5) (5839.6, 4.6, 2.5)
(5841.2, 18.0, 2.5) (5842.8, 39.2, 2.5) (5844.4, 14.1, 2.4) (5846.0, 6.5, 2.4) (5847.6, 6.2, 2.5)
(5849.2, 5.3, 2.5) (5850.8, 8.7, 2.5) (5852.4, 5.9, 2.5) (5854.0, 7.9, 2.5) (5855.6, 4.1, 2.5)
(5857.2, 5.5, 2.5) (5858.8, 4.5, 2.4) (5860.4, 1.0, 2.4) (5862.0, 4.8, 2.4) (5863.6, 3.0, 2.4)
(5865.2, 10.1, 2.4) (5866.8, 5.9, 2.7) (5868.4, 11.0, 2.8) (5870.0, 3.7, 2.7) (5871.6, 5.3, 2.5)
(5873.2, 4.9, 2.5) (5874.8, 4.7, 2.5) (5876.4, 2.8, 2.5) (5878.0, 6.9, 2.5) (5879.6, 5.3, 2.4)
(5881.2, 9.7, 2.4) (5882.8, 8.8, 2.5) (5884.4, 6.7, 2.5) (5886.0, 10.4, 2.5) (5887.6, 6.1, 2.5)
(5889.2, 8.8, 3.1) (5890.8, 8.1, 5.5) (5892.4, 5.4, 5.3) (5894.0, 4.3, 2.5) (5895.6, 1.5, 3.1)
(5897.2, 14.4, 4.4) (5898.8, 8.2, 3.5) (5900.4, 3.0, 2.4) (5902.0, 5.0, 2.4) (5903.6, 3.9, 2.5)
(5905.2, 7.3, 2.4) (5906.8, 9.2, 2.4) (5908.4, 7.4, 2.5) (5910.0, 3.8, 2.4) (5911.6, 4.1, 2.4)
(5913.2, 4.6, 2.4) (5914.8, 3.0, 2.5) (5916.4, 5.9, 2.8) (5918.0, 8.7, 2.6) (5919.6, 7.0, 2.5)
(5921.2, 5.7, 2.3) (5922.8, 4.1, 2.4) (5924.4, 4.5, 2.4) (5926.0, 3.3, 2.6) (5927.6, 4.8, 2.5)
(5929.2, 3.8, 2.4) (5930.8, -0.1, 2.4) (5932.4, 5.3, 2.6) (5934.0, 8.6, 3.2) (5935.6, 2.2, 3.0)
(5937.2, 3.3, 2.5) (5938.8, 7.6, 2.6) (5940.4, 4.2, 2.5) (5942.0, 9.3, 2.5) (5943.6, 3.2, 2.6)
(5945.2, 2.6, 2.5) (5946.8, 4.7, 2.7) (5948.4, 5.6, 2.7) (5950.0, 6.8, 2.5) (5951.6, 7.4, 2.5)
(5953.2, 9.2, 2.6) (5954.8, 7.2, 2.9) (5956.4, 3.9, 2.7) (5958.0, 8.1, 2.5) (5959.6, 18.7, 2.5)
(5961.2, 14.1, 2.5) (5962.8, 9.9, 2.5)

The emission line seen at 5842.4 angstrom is H-beta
